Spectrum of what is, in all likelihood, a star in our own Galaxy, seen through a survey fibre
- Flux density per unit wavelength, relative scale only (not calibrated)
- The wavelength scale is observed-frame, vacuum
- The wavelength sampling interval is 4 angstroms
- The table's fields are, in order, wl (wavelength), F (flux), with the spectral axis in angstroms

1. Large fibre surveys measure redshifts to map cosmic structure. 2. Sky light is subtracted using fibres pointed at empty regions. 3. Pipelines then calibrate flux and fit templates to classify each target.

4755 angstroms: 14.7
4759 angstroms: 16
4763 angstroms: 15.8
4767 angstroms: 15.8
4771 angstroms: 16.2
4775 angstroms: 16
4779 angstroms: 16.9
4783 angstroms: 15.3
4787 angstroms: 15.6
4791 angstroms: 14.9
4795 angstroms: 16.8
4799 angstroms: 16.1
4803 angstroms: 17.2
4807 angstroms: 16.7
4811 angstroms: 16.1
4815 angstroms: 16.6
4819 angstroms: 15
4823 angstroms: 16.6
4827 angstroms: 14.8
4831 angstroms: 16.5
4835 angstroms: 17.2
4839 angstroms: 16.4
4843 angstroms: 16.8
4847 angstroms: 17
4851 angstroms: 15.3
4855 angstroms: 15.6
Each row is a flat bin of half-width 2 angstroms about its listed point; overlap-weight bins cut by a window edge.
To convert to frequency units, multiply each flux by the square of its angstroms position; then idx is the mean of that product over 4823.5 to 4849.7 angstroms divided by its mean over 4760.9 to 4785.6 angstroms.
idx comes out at 1.05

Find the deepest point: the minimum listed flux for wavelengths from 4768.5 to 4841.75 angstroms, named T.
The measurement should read 14.8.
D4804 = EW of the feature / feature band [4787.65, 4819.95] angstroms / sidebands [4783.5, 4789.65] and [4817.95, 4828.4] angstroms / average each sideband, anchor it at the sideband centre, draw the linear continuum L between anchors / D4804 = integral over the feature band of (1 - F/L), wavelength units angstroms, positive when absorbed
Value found -1.4 angstroms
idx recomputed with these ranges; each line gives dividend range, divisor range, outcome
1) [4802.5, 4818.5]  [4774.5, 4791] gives 1.05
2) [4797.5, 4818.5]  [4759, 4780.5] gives 1.04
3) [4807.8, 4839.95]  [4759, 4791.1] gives 1.04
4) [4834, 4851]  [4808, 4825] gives 1.04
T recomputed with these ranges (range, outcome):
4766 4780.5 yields 15.8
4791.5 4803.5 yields 16.1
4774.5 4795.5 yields 14.9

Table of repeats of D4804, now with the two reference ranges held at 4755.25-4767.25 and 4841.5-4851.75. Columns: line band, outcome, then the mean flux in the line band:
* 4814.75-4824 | 0.18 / 15.9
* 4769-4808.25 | -0.51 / 16.2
